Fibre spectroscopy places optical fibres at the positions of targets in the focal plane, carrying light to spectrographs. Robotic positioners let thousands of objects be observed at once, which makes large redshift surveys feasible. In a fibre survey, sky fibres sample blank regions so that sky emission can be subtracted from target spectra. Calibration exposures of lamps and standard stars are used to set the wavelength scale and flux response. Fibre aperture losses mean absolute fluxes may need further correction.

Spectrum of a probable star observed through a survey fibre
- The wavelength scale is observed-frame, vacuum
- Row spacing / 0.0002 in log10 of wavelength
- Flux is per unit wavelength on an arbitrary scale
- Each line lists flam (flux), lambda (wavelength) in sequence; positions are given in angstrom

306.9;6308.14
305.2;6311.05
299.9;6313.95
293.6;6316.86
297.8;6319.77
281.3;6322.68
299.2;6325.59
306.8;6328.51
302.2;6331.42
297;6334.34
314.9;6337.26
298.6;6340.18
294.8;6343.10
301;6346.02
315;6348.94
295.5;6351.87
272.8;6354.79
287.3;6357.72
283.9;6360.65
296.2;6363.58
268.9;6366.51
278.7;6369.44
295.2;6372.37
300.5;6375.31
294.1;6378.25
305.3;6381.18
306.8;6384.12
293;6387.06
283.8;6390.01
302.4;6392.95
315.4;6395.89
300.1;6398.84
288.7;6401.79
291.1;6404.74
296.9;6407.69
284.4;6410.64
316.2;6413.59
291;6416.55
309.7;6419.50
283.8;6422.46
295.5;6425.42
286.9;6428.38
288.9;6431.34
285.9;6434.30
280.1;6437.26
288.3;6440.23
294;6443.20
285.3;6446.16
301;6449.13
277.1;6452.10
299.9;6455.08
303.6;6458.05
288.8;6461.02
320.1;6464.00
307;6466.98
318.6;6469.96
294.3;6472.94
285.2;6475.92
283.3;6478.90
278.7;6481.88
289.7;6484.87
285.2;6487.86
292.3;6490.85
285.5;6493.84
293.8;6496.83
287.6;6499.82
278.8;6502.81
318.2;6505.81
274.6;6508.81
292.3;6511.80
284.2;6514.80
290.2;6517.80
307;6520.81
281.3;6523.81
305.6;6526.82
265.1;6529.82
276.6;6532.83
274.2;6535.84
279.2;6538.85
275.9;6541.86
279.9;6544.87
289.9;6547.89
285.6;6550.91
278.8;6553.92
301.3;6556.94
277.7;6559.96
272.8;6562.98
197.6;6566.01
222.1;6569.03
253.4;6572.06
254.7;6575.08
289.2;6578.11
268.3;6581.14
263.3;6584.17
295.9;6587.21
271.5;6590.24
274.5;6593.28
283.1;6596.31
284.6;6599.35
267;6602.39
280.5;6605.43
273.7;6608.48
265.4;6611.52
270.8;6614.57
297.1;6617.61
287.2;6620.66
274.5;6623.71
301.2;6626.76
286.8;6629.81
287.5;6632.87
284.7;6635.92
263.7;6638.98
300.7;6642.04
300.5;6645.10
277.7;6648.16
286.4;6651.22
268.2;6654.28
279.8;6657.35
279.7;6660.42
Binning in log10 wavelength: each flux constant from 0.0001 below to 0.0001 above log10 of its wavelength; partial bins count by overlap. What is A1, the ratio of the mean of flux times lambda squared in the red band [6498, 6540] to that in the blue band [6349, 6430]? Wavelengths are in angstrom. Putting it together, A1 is 1.0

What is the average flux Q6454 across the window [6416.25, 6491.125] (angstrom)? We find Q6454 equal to 293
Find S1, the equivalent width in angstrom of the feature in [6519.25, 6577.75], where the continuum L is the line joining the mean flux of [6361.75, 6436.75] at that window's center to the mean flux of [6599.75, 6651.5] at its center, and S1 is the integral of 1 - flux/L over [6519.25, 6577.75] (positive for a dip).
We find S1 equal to 2.8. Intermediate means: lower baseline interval 294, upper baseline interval 283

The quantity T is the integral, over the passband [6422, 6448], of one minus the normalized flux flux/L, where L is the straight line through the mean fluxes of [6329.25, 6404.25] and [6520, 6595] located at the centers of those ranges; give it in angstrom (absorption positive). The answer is 0.0 angstrom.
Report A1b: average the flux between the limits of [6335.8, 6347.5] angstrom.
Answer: 302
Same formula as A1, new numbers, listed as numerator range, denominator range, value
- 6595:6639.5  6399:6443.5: 1.02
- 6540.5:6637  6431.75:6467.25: 0.98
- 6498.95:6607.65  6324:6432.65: 0.99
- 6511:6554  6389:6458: 1.00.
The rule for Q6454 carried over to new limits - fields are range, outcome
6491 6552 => 286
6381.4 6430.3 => 297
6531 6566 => 277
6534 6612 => 272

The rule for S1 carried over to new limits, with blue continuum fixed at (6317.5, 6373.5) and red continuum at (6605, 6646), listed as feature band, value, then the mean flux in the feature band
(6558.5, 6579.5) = 2.5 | 252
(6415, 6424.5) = -0.1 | 295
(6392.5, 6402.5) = -0.4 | 303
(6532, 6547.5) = 0.5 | 278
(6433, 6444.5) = 0.1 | 287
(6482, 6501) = 0.0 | 288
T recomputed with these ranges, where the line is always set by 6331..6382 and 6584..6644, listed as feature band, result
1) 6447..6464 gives -0.40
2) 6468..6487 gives -0.24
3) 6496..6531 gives -0.46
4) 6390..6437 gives -0.58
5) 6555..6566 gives 0.46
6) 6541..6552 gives 0.06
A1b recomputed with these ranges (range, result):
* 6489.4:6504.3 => 288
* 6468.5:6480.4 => 295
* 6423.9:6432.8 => 290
